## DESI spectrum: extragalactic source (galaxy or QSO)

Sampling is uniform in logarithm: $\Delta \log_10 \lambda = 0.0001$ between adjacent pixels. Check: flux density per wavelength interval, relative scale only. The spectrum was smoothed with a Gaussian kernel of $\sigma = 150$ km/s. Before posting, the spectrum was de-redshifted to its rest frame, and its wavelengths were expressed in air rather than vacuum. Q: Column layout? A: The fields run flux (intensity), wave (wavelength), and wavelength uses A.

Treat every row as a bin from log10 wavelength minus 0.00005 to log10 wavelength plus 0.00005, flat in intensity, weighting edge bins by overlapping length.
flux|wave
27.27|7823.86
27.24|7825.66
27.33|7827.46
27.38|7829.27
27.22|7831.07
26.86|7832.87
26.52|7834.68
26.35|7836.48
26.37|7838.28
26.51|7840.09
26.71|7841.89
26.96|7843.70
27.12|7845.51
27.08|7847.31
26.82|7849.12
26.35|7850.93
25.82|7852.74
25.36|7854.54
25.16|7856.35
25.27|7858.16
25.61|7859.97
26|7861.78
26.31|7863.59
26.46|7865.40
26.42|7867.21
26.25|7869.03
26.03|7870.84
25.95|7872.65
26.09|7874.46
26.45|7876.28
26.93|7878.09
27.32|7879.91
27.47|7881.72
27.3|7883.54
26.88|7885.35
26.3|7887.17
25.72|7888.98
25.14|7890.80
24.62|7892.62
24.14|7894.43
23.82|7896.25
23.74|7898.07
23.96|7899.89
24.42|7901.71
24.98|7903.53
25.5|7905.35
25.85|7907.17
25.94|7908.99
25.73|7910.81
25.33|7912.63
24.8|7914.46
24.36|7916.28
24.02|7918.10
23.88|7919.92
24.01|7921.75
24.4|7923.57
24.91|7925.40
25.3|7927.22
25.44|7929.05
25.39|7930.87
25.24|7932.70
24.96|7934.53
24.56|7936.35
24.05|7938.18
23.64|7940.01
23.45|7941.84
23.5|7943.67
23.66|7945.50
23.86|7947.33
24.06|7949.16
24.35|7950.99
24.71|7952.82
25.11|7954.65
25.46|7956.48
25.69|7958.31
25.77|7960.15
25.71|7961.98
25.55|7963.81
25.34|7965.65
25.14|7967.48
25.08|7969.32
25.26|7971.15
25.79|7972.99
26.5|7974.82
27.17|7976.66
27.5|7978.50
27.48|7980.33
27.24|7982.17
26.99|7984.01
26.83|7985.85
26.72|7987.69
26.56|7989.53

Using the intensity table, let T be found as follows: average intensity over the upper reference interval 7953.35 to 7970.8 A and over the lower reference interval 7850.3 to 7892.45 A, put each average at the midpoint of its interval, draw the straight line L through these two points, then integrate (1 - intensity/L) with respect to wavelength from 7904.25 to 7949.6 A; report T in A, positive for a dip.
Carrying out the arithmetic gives 1.9 A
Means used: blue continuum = 26.2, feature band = 24.6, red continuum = 25.4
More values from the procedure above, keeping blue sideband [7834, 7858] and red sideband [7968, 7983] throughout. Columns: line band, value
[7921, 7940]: 1.19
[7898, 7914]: 0.79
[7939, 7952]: 1.30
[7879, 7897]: 0.35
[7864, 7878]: 0.06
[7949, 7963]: 0.68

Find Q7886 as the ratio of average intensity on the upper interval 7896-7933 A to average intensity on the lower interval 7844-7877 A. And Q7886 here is 0.95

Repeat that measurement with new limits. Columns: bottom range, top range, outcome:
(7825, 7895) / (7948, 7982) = 0.97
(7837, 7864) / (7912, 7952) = 0.93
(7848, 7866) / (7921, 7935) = 0.96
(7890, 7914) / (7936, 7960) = 0.98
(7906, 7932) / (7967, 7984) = 1.06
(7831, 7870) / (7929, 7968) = 0.94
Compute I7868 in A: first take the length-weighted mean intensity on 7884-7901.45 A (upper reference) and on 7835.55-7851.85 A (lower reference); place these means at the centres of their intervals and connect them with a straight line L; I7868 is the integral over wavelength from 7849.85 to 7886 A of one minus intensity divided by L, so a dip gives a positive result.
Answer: -0.6 A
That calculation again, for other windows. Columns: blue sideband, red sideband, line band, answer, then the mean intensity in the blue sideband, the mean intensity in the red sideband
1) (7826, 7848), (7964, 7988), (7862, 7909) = 1.6 A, 26.9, 26.3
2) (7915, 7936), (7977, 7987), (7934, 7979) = 1.8 A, 24.7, 27.2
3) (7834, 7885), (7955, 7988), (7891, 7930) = 2.3 A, 26.4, 26.1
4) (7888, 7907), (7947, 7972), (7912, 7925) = 0.2 A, 24.7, 25.1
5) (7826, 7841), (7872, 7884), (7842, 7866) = 0.6 A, 26.8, 26.8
